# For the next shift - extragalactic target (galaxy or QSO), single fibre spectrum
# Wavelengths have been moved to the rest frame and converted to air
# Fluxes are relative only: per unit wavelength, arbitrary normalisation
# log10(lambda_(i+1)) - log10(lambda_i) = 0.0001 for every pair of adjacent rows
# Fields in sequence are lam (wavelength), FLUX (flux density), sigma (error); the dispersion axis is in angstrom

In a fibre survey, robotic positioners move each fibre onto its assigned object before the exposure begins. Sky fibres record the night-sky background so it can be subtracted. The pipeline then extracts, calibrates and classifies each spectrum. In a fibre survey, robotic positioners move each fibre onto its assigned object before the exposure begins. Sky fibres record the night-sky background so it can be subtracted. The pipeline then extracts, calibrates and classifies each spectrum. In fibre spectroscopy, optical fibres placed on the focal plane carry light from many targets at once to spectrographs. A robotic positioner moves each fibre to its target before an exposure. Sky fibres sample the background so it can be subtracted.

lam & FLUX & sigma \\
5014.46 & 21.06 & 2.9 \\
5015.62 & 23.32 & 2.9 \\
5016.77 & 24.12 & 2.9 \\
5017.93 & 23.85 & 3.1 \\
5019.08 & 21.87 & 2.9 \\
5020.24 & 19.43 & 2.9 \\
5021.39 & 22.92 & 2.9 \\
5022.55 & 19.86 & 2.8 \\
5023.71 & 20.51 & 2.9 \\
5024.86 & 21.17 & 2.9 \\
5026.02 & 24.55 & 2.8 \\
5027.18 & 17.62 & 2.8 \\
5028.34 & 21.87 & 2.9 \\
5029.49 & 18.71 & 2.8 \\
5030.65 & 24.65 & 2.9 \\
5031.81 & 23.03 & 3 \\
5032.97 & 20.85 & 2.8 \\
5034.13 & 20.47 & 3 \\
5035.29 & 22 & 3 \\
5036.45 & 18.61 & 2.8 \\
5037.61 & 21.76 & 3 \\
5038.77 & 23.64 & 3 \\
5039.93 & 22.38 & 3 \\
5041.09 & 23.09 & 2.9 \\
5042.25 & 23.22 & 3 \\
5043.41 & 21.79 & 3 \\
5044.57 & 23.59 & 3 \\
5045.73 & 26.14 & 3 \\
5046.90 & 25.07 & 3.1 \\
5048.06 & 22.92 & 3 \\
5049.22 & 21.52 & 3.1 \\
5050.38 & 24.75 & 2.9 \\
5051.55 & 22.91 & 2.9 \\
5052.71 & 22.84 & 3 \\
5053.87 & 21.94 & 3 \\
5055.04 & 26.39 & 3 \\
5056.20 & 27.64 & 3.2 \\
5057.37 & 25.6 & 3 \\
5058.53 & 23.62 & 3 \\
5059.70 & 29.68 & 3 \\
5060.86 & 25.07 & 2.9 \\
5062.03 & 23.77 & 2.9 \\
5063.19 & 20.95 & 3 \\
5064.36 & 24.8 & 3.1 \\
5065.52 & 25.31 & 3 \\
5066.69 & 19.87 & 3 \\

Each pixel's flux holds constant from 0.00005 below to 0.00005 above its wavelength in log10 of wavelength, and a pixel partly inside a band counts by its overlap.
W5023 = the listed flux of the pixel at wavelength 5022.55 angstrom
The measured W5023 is 19.86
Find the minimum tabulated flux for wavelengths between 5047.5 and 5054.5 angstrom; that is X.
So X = 21.52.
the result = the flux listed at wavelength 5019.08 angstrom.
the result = 21.87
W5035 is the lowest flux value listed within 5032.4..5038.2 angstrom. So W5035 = 18.61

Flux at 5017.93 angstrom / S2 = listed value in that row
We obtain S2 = 23.85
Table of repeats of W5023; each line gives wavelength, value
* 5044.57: 23.59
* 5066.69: 19.87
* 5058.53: 23.62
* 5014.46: 21.06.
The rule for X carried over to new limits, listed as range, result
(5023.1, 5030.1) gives 17.62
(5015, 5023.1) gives 19.43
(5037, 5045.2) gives 21.76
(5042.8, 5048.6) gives 21.79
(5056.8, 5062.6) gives 23.62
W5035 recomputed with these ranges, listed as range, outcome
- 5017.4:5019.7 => 21.87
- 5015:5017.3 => 23.32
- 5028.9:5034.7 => 18.71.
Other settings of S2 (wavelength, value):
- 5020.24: 19.43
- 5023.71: 20.51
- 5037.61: 21.76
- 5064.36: 24.8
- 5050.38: 24.75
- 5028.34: 21.87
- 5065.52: 25.31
